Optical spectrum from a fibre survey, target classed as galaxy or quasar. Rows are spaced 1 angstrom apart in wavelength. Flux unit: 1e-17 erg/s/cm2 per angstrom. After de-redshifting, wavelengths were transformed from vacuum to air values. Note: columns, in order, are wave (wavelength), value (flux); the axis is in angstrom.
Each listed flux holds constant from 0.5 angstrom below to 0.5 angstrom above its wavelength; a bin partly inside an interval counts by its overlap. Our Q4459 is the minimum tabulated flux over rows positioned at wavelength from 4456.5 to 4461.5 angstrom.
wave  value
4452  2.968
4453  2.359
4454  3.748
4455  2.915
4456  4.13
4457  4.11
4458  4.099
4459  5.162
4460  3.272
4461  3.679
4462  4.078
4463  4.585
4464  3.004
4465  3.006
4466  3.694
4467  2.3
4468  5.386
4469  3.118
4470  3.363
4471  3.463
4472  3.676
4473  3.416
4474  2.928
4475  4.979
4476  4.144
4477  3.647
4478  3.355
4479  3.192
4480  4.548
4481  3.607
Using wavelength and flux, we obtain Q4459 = 3.272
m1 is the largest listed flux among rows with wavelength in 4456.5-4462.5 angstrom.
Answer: 5.162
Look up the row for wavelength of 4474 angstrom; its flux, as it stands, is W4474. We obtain 2.928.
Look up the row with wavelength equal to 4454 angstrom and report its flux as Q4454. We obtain 3.748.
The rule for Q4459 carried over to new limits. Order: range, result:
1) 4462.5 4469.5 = 2.3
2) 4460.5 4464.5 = 3.004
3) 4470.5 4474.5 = 2.928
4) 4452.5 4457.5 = 2.359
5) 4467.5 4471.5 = 3.118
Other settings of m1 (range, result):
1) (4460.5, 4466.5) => 4.585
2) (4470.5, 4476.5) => 4.979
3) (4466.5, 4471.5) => 5.386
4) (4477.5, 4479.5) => 3.355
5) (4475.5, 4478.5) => 4.144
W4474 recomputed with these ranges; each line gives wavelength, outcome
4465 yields 3.006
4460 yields 3.272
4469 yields 3.118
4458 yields 4.099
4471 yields 3.463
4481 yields 3.607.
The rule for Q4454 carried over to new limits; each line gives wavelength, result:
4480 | 4.548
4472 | 3.676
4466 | 3.694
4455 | 2.915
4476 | 4.144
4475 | 4.979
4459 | 5.162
